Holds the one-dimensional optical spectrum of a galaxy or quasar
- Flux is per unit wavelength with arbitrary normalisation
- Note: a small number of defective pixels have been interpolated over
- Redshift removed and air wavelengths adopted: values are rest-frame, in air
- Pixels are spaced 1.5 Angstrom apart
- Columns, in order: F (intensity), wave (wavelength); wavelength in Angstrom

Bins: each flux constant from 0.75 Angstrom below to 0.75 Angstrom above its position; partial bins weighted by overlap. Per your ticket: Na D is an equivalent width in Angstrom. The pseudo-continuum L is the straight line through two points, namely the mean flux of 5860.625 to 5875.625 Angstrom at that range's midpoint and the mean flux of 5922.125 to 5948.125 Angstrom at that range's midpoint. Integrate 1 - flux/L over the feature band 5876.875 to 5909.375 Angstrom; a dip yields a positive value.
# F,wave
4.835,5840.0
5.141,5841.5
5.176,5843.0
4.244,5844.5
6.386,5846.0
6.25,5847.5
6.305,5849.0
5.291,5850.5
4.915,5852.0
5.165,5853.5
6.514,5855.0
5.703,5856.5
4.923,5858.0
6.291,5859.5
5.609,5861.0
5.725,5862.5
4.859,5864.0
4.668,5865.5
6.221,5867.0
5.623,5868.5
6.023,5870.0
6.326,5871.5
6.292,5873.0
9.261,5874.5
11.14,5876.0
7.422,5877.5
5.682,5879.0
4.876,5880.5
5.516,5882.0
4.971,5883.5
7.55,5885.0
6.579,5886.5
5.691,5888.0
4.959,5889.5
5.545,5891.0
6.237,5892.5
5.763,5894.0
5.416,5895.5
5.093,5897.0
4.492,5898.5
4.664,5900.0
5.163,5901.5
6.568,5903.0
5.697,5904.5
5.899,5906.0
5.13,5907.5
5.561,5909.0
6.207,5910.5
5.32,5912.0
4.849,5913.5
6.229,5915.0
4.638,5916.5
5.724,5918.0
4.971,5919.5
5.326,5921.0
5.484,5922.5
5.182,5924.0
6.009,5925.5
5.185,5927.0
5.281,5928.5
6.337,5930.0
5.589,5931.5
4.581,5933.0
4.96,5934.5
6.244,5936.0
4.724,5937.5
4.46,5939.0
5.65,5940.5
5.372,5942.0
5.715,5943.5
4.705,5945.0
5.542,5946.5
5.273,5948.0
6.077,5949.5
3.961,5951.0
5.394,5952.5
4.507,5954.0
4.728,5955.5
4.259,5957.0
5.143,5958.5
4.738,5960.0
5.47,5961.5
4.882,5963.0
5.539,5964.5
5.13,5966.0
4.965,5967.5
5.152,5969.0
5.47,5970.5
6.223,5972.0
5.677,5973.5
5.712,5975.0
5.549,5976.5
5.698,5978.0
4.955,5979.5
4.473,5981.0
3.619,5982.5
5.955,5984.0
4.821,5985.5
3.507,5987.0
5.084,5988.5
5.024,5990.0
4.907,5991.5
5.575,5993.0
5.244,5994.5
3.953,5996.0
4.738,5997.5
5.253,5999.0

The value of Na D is 1.3 Angstrom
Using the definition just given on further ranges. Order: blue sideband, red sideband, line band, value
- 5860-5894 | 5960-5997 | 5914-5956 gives 2.2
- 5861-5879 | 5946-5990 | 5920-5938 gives 0.9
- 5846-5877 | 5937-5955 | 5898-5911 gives 0.3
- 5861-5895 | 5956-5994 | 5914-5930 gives 0.7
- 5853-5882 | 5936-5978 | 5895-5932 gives 1.7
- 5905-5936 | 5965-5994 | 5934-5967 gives 1.1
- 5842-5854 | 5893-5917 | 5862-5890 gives -4.4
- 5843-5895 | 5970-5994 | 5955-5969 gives 0.8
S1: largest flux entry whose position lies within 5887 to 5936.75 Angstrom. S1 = 6.568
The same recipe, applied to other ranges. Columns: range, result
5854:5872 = 6.514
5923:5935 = 6.337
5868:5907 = 11.14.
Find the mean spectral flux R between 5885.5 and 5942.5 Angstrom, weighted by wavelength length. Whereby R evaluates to 5.45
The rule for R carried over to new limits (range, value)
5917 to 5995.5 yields 5.18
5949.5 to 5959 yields 4.76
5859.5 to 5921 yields 5.85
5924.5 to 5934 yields 5.47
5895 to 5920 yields 5.39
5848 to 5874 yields 5.71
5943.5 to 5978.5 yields 5.22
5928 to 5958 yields 5.17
